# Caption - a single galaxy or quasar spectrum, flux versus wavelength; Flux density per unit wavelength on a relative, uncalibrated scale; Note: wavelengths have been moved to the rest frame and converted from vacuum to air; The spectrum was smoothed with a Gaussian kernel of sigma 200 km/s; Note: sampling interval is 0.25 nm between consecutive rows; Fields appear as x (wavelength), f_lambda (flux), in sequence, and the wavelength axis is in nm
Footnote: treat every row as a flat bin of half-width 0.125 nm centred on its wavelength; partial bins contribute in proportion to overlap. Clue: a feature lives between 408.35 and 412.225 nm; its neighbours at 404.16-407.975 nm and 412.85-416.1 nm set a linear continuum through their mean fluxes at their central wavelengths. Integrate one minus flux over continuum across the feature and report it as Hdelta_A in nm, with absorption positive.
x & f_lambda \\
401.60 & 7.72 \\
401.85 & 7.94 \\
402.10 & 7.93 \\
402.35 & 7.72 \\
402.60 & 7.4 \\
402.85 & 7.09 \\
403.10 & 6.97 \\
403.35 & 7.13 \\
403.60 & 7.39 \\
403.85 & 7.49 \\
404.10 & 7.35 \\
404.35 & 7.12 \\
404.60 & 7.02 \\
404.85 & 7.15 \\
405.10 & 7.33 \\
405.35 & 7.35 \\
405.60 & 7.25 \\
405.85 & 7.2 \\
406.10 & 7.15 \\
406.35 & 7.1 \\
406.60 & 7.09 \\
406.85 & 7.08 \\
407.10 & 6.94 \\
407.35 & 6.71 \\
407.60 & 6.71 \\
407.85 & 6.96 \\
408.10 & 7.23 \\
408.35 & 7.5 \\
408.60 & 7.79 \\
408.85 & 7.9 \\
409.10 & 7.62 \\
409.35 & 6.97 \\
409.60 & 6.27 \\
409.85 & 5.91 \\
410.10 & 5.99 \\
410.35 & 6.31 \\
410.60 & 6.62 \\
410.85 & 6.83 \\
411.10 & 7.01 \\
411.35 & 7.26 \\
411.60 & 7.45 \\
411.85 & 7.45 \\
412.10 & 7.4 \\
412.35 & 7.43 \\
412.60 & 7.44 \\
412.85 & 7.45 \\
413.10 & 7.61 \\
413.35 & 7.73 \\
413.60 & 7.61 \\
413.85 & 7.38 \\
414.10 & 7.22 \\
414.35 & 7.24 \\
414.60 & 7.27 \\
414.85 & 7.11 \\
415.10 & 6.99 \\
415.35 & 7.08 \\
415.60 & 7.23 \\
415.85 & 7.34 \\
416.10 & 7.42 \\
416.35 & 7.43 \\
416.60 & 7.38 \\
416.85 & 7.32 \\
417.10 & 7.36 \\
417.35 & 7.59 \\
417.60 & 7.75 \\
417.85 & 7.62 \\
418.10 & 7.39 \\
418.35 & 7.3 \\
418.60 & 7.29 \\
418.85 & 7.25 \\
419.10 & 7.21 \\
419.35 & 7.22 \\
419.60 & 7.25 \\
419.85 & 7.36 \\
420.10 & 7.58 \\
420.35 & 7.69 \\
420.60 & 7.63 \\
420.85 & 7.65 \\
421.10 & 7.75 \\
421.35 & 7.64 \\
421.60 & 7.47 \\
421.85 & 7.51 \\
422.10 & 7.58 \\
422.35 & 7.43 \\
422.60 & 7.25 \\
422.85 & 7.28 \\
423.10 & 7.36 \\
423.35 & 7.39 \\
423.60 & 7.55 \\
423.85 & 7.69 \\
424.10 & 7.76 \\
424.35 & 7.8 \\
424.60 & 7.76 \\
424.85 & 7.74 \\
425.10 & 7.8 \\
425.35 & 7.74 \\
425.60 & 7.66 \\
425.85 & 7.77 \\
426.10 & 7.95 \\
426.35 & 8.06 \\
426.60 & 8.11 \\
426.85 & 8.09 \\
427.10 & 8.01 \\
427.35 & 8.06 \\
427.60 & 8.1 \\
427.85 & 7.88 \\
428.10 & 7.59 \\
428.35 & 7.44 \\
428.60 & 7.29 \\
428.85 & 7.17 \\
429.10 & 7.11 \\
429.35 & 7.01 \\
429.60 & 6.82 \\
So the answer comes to 0.11 nm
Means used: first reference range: 7.08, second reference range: 7.33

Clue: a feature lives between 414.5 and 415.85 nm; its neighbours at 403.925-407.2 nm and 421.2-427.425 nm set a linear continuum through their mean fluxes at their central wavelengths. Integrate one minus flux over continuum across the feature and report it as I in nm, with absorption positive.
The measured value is 0.05 nm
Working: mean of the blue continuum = 7.17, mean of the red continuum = 7.7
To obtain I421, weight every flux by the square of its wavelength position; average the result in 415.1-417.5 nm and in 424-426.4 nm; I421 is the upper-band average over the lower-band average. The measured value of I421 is 1.11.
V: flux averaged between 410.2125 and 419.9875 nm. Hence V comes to 7.3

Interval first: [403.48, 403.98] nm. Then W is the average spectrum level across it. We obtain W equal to 7.44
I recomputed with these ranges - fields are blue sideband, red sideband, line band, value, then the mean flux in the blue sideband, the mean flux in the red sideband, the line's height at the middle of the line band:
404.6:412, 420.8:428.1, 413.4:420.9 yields 0.04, 7.04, 7.72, 7.41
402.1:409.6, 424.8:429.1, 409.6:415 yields 0.21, 7.23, 7.77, 7.39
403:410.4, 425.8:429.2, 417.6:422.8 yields 0.04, 7.07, 7.76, 7.52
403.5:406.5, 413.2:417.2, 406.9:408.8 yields 0.03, 7.24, 7.32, 7.26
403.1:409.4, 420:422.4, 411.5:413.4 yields -0.03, 7.22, 7.6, 7.38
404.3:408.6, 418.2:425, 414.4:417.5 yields 0.03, 7.13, 7.5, 7.36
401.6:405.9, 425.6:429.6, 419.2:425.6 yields 0.05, 7.36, 7.68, 7.61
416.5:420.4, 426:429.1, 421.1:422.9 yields 0.02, 7.4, 7.78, 7.55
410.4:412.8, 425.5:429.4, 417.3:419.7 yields 0.01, 7.19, 7.72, 7.42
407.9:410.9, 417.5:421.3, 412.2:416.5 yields -0.10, 6.91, 7.46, 7.19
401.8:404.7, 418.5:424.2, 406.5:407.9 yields 0.09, 7.37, 7.47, 7.39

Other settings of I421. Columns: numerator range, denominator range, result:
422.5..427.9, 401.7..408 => 1.19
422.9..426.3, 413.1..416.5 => 1.10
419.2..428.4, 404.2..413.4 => 1.16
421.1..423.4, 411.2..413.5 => 1.05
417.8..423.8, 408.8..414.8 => 1.09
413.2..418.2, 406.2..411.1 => 1.10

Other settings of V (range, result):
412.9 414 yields 7.57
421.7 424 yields 7.45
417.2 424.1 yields 7.47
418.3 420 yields 7.27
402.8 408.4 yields 7.14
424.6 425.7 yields 7.74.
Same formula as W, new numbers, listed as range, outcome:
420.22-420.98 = 7.66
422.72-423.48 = 7.34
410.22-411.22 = 6.69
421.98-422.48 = 7.5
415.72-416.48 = 7.4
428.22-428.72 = 7.37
